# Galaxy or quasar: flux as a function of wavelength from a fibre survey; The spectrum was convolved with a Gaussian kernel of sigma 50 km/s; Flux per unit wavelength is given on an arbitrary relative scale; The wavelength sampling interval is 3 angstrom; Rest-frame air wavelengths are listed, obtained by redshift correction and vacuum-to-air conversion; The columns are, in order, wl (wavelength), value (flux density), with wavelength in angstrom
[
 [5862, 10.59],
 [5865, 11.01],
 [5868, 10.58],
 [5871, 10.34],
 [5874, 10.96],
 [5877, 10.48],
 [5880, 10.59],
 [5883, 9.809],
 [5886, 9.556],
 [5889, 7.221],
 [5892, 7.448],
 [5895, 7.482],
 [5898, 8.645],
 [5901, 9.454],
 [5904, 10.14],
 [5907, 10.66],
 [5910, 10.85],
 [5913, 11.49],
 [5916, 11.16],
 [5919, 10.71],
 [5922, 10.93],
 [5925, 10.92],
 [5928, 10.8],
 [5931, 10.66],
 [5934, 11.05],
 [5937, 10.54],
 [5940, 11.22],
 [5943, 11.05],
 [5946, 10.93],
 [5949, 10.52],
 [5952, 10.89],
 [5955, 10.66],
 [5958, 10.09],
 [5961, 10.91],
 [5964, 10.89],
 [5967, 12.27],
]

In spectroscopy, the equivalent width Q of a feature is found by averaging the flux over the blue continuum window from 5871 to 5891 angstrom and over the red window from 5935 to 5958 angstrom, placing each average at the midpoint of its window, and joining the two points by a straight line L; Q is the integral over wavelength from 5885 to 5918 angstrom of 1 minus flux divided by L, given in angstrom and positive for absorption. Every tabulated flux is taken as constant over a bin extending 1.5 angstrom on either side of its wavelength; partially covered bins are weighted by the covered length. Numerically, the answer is 2.0 angstrom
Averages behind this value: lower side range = 9.75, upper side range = 10.8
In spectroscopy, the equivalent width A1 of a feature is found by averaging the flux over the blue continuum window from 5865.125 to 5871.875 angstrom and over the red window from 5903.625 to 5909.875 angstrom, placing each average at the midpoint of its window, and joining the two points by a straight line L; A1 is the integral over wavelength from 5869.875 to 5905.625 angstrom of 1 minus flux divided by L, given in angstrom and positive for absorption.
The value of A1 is 4.2 angstrom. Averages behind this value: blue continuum 10.6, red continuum 10.5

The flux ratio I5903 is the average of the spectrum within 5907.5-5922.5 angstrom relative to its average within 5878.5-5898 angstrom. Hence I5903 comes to 1.3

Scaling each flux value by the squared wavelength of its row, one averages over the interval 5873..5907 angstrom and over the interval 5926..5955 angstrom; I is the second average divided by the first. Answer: 1.19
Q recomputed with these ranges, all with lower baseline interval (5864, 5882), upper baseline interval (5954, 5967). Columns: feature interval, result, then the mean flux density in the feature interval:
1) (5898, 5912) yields 0.7 angstrom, 10.1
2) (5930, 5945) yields -0.2 angstrom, 10.9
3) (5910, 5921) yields -0.4 angstrom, 11.1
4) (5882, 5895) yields 2.8 angstrom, 8.34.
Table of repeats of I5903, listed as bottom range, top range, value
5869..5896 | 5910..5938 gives 1.16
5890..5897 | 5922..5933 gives 1.44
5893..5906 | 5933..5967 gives 1.21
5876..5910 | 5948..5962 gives 1.14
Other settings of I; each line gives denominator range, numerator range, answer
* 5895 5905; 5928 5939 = 1.20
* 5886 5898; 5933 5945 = 1.43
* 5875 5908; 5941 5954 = 1.20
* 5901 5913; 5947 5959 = 1.02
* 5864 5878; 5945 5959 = 1.02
